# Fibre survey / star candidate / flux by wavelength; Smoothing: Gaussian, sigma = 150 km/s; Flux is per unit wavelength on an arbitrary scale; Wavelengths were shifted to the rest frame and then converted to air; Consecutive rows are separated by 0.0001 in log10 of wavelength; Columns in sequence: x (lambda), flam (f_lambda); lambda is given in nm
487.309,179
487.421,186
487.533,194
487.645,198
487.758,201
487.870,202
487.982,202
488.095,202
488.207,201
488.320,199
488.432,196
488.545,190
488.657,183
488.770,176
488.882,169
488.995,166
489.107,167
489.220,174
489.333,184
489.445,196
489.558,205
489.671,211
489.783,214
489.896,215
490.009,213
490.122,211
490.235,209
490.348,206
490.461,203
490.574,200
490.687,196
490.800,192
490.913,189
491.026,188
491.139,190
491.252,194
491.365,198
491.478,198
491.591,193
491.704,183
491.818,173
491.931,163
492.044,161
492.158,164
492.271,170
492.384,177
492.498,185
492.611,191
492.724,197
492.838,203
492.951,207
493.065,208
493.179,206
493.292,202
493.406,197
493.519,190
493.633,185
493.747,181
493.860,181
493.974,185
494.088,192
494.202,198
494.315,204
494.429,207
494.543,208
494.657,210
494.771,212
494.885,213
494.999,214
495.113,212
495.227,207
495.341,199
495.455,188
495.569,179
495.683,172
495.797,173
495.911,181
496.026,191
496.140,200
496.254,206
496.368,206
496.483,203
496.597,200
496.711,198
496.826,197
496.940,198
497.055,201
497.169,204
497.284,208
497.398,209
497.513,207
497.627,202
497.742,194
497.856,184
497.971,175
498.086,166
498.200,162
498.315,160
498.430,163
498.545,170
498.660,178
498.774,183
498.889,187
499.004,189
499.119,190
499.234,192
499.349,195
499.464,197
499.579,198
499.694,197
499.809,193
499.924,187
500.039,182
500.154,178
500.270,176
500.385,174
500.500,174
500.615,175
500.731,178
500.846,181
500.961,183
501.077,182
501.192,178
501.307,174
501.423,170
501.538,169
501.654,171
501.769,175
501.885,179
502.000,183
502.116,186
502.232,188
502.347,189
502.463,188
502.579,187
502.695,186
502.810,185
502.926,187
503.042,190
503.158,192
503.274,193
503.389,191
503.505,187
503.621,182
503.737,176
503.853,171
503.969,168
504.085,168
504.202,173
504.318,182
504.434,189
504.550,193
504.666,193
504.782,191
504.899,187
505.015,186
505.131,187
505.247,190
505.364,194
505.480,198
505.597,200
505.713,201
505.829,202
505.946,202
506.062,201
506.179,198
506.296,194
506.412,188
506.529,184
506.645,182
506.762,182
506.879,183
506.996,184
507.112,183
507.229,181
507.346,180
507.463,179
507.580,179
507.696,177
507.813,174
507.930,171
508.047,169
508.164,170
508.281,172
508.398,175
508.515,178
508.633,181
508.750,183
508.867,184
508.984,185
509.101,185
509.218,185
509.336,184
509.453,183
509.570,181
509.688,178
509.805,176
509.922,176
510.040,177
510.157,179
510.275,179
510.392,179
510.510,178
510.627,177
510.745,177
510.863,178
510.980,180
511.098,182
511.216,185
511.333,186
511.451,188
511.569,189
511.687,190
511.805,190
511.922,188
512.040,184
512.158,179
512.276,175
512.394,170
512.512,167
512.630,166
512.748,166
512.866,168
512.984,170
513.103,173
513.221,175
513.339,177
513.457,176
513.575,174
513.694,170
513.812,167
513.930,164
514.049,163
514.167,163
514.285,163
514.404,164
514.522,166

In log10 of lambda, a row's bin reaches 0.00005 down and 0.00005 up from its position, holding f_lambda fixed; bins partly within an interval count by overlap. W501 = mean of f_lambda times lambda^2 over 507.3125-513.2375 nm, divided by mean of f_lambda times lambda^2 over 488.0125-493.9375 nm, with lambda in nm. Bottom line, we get 1.01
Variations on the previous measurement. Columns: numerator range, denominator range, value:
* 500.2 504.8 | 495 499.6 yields 0.97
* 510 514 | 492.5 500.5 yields 0.98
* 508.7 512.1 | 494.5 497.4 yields 0.97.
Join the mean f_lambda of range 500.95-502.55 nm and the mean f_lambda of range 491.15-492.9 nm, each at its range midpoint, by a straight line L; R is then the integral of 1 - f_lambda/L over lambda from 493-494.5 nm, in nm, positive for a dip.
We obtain -0.10 nm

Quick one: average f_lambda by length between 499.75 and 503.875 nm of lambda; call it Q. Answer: 182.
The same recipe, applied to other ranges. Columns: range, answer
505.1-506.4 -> 197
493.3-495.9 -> 196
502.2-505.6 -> 186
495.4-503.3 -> 186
